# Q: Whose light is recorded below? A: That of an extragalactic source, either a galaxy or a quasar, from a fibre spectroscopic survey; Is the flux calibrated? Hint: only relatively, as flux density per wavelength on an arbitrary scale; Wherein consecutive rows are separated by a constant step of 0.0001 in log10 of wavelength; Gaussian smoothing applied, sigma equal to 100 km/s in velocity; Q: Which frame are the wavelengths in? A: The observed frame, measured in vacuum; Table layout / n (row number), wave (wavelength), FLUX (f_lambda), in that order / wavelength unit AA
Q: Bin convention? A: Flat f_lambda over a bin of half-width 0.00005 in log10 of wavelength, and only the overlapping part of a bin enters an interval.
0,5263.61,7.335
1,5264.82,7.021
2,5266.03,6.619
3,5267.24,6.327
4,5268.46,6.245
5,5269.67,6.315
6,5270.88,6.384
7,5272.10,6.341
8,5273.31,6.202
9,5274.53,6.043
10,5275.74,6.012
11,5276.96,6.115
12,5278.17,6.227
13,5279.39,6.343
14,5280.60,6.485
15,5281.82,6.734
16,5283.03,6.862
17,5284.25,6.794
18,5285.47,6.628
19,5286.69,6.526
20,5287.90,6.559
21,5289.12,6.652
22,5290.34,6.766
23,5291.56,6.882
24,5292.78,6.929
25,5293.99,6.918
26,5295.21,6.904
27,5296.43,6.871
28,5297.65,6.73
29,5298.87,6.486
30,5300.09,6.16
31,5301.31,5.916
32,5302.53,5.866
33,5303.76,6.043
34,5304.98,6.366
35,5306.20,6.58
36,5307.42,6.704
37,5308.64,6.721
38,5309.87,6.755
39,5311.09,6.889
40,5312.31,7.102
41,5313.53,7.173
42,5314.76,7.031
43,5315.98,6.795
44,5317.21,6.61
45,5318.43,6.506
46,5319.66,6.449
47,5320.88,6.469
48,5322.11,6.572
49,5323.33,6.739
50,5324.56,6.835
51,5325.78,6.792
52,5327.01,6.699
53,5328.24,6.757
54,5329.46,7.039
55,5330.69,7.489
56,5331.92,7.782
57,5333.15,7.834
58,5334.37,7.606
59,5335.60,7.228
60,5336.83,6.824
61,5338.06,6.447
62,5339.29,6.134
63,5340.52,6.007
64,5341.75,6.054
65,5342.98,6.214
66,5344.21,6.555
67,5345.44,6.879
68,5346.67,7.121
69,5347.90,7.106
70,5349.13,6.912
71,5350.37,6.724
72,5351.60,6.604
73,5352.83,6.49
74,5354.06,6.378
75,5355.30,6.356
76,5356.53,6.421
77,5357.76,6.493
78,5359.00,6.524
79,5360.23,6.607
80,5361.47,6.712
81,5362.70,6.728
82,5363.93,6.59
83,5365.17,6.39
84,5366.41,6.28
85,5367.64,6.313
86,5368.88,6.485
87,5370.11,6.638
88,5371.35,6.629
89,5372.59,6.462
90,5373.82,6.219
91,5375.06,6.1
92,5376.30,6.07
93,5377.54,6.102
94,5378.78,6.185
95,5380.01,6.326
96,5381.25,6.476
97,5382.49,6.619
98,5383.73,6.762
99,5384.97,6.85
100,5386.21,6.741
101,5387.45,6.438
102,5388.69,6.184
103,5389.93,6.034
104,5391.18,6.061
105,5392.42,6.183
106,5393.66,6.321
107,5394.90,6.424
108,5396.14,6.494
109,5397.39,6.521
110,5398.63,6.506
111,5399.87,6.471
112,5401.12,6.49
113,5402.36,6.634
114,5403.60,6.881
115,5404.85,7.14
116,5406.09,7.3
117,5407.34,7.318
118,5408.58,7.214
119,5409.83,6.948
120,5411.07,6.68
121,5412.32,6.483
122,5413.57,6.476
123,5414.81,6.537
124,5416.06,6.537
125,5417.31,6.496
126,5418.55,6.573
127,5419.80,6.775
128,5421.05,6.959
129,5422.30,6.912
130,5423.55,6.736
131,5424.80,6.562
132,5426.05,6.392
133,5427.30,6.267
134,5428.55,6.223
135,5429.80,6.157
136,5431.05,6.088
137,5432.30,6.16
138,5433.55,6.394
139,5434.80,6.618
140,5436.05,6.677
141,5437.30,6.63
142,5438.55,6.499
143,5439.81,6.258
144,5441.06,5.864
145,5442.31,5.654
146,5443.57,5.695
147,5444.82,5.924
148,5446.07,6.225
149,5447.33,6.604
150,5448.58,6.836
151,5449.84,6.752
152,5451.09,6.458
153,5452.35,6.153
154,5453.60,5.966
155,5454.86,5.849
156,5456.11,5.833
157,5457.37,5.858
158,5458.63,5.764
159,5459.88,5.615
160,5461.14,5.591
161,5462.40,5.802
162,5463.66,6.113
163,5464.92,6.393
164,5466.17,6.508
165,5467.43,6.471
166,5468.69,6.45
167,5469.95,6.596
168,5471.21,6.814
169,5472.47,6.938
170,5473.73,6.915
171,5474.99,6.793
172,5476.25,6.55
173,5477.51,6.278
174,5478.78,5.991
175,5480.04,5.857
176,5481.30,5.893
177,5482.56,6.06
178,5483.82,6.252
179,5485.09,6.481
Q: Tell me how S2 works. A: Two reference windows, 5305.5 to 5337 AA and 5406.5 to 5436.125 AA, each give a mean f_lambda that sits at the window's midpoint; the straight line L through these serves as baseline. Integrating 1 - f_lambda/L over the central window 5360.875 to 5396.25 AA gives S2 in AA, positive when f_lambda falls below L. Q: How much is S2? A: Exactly 1.7 AA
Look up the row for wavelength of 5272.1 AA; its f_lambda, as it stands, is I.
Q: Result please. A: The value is 6.341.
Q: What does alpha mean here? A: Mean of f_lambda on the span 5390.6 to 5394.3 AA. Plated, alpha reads 6.2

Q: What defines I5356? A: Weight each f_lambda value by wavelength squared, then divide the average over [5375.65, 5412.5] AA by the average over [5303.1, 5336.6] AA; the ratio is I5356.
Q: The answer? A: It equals 1.0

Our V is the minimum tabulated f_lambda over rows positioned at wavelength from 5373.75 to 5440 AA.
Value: 6.034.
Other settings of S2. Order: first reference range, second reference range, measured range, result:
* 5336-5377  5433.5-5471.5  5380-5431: -1.9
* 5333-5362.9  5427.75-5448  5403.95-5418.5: -1.1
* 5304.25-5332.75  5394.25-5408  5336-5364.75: 1.0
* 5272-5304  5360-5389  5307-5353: -2.4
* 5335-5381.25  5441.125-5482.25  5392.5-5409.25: -0.9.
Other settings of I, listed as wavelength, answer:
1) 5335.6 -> 7.228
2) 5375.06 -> 6.1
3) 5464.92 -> 6.393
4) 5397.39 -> 6.521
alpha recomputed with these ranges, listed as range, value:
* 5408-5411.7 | 6.94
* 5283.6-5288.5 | 6.63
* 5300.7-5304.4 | 5.93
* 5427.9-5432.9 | 6.16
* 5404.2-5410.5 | 7.18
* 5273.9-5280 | 6.15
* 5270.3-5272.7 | 6.35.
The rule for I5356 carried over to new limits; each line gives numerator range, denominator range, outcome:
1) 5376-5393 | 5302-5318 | 0.98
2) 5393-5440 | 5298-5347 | 1.02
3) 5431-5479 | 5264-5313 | 1.02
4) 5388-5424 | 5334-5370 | 1.03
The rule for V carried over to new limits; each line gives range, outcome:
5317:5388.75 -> 6.007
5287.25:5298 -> 6.559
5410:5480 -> 5.591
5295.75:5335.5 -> 5.866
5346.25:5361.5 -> 6.356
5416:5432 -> 6.088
